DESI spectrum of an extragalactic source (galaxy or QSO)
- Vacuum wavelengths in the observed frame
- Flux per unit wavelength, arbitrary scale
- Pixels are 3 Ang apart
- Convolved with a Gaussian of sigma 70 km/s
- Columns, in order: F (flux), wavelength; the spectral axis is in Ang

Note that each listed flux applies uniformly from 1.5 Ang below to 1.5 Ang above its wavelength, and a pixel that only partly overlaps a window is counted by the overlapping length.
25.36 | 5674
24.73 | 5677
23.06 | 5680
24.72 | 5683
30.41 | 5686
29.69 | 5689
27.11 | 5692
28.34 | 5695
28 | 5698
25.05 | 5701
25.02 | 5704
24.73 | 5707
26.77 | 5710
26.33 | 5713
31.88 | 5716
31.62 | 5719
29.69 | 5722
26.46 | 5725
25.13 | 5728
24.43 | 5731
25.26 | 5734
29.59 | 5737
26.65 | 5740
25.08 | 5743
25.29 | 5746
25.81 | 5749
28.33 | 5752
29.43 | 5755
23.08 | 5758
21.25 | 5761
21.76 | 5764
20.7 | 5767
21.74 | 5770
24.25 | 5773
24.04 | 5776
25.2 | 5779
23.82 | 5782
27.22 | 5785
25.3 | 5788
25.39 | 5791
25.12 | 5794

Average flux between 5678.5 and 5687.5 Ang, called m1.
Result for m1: 26.1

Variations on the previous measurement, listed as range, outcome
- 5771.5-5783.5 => 24.3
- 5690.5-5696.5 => 27.7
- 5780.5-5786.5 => 25.5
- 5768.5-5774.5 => 23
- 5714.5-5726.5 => 29.9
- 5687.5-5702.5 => 27.6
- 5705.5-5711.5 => 25.8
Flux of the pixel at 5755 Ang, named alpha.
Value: 29.43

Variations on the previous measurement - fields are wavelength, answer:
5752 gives 28.33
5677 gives 24.73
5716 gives 31.88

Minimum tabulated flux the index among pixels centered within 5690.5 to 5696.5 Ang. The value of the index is 27.11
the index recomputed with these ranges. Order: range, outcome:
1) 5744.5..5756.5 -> 25.29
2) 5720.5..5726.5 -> 26.46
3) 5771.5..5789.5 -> 23.82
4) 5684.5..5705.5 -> 25.02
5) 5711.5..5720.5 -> 26.33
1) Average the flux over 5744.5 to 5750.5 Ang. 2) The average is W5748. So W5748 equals 25.6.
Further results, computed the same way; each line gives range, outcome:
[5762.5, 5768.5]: 21.2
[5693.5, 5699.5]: 28.2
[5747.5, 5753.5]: 27.1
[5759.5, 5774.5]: 21.9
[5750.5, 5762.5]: 25.5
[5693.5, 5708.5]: 26.2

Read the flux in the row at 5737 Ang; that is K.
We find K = 29.59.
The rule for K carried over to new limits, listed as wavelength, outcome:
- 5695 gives 28.34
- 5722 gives 29.69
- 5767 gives 20.7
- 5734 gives 25.26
